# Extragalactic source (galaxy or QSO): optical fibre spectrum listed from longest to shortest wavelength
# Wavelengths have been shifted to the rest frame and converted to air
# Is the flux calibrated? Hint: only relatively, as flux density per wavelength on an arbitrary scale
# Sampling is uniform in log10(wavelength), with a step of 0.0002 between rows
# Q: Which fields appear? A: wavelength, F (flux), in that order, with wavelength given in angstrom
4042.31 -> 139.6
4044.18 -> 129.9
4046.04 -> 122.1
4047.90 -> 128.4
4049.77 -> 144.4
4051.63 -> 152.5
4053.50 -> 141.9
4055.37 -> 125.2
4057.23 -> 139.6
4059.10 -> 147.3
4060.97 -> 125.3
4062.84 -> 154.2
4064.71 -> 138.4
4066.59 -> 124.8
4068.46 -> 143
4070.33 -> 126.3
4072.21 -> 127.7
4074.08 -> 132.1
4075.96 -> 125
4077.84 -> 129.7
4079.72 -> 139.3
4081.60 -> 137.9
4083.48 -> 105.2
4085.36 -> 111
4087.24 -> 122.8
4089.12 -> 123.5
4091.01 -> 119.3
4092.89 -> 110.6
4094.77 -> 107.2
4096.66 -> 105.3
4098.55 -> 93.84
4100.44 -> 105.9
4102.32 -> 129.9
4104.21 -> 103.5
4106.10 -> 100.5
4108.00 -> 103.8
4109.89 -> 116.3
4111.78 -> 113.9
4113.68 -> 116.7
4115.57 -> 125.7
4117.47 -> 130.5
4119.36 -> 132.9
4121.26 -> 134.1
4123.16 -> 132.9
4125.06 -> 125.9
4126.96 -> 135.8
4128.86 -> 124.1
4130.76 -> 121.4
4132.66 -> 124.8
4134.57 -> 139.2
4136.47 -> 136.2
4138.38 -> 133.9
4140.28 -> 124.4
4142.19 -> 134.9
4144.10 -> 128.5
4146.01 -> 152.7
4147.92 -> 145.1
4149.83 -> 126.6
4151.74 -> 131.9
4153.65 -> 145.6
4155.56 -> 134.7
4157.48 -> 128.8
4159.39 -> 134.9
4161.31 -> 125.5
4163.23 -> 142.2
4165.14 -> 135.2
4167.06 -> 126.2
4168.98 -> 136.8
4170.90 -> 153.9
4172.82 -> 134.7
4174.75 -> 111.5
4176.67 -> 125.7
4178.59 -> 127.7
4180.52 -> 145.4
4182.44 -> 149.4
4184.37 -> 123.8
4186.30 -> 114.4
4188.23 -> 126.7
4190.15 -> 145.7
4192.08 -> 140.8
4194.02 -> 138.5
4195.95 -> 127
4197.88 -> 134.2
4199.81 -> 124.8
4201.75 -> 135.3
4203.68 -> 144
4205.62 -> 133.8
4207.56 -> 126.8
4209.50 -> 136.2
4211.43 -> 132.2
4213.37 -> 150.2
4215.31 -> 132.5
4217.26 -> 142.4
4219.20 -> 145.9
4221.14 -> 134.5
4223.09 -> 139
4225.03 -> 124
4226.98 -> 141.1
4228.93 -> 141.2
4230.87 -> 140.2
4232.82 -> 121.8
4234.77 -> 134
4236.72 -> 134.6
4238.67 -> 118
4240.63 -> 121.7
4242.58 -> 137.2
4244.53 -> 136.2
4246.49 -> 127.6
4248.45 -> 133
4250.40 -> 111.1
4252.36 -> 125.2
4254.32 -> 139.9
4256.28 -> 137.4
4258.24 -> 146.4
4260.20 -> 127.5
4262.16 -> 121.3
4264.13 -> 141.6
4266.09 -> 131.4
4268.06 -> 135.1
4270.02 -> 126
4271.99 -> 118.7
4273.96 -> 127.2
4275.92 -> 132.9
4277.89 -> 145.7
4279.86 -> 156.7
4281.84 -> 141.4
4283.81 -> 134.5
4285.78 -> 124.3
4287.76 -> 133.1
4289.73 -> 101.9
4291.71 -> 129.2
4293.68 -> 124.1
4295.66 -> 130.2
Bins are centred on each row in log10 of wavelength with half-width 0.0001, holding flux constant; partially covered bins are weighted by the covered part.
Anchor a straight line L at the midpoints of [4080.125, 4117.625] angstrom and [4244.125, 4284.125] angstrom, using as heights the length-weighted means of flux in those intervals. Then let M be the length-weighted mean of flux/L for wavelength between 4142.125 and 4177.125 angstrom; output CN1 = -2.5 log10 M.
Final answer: -0.11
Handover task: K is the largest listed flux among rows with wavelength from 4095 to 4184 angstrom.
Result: 153.9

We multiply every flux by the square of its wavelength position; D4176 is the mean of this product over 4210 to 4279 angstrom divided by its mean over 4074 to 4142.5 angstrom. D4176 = 1.17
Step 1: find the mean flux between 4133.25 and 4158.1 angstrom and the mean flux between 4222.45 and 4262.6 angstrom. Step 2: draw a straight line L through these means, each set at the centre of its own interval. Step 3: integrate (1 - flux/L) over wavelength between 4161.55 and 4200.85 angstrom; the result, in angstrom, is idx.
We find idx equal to 0.27 angstrom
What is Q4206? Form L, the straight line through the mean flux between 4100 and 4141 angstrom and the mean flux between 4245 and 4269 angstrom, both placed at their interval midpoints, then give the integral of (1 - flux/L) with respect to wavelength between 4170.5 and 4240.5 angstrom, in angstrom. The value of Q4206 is -3.0 angstrom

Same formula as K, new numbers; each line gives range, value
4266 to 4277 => 135.1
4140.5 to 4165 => 152.7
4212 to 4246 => 150.2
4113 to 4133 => 135.8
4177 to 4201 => 149.4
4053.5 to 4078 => 154.2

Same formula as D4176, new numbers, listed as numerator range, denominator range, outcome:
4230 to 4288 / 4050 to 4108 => 1.15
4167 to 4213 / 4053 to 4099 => 1.12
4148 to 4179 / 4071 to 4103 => 1.16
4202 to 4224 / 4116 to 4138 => 1.10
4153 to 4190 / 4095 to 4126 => 1.17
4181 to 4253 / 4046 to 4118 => 1.14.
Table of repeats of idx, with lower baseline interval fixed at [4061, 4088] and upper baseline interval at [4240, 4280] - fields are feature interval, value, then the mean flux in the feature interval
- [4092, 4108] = 2.8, 107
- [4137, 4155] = -0.7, 136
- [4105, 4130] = 1.5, 122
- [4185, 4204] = -0.2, 133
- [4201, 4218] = -0.7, 137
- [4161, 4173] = -0.6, 137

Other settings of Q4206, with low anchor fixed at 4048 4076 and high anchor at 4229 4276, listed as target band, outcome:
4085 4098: 2.1 angstrom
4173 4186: 0.3 angstrom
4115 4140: 0.7 angstrom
